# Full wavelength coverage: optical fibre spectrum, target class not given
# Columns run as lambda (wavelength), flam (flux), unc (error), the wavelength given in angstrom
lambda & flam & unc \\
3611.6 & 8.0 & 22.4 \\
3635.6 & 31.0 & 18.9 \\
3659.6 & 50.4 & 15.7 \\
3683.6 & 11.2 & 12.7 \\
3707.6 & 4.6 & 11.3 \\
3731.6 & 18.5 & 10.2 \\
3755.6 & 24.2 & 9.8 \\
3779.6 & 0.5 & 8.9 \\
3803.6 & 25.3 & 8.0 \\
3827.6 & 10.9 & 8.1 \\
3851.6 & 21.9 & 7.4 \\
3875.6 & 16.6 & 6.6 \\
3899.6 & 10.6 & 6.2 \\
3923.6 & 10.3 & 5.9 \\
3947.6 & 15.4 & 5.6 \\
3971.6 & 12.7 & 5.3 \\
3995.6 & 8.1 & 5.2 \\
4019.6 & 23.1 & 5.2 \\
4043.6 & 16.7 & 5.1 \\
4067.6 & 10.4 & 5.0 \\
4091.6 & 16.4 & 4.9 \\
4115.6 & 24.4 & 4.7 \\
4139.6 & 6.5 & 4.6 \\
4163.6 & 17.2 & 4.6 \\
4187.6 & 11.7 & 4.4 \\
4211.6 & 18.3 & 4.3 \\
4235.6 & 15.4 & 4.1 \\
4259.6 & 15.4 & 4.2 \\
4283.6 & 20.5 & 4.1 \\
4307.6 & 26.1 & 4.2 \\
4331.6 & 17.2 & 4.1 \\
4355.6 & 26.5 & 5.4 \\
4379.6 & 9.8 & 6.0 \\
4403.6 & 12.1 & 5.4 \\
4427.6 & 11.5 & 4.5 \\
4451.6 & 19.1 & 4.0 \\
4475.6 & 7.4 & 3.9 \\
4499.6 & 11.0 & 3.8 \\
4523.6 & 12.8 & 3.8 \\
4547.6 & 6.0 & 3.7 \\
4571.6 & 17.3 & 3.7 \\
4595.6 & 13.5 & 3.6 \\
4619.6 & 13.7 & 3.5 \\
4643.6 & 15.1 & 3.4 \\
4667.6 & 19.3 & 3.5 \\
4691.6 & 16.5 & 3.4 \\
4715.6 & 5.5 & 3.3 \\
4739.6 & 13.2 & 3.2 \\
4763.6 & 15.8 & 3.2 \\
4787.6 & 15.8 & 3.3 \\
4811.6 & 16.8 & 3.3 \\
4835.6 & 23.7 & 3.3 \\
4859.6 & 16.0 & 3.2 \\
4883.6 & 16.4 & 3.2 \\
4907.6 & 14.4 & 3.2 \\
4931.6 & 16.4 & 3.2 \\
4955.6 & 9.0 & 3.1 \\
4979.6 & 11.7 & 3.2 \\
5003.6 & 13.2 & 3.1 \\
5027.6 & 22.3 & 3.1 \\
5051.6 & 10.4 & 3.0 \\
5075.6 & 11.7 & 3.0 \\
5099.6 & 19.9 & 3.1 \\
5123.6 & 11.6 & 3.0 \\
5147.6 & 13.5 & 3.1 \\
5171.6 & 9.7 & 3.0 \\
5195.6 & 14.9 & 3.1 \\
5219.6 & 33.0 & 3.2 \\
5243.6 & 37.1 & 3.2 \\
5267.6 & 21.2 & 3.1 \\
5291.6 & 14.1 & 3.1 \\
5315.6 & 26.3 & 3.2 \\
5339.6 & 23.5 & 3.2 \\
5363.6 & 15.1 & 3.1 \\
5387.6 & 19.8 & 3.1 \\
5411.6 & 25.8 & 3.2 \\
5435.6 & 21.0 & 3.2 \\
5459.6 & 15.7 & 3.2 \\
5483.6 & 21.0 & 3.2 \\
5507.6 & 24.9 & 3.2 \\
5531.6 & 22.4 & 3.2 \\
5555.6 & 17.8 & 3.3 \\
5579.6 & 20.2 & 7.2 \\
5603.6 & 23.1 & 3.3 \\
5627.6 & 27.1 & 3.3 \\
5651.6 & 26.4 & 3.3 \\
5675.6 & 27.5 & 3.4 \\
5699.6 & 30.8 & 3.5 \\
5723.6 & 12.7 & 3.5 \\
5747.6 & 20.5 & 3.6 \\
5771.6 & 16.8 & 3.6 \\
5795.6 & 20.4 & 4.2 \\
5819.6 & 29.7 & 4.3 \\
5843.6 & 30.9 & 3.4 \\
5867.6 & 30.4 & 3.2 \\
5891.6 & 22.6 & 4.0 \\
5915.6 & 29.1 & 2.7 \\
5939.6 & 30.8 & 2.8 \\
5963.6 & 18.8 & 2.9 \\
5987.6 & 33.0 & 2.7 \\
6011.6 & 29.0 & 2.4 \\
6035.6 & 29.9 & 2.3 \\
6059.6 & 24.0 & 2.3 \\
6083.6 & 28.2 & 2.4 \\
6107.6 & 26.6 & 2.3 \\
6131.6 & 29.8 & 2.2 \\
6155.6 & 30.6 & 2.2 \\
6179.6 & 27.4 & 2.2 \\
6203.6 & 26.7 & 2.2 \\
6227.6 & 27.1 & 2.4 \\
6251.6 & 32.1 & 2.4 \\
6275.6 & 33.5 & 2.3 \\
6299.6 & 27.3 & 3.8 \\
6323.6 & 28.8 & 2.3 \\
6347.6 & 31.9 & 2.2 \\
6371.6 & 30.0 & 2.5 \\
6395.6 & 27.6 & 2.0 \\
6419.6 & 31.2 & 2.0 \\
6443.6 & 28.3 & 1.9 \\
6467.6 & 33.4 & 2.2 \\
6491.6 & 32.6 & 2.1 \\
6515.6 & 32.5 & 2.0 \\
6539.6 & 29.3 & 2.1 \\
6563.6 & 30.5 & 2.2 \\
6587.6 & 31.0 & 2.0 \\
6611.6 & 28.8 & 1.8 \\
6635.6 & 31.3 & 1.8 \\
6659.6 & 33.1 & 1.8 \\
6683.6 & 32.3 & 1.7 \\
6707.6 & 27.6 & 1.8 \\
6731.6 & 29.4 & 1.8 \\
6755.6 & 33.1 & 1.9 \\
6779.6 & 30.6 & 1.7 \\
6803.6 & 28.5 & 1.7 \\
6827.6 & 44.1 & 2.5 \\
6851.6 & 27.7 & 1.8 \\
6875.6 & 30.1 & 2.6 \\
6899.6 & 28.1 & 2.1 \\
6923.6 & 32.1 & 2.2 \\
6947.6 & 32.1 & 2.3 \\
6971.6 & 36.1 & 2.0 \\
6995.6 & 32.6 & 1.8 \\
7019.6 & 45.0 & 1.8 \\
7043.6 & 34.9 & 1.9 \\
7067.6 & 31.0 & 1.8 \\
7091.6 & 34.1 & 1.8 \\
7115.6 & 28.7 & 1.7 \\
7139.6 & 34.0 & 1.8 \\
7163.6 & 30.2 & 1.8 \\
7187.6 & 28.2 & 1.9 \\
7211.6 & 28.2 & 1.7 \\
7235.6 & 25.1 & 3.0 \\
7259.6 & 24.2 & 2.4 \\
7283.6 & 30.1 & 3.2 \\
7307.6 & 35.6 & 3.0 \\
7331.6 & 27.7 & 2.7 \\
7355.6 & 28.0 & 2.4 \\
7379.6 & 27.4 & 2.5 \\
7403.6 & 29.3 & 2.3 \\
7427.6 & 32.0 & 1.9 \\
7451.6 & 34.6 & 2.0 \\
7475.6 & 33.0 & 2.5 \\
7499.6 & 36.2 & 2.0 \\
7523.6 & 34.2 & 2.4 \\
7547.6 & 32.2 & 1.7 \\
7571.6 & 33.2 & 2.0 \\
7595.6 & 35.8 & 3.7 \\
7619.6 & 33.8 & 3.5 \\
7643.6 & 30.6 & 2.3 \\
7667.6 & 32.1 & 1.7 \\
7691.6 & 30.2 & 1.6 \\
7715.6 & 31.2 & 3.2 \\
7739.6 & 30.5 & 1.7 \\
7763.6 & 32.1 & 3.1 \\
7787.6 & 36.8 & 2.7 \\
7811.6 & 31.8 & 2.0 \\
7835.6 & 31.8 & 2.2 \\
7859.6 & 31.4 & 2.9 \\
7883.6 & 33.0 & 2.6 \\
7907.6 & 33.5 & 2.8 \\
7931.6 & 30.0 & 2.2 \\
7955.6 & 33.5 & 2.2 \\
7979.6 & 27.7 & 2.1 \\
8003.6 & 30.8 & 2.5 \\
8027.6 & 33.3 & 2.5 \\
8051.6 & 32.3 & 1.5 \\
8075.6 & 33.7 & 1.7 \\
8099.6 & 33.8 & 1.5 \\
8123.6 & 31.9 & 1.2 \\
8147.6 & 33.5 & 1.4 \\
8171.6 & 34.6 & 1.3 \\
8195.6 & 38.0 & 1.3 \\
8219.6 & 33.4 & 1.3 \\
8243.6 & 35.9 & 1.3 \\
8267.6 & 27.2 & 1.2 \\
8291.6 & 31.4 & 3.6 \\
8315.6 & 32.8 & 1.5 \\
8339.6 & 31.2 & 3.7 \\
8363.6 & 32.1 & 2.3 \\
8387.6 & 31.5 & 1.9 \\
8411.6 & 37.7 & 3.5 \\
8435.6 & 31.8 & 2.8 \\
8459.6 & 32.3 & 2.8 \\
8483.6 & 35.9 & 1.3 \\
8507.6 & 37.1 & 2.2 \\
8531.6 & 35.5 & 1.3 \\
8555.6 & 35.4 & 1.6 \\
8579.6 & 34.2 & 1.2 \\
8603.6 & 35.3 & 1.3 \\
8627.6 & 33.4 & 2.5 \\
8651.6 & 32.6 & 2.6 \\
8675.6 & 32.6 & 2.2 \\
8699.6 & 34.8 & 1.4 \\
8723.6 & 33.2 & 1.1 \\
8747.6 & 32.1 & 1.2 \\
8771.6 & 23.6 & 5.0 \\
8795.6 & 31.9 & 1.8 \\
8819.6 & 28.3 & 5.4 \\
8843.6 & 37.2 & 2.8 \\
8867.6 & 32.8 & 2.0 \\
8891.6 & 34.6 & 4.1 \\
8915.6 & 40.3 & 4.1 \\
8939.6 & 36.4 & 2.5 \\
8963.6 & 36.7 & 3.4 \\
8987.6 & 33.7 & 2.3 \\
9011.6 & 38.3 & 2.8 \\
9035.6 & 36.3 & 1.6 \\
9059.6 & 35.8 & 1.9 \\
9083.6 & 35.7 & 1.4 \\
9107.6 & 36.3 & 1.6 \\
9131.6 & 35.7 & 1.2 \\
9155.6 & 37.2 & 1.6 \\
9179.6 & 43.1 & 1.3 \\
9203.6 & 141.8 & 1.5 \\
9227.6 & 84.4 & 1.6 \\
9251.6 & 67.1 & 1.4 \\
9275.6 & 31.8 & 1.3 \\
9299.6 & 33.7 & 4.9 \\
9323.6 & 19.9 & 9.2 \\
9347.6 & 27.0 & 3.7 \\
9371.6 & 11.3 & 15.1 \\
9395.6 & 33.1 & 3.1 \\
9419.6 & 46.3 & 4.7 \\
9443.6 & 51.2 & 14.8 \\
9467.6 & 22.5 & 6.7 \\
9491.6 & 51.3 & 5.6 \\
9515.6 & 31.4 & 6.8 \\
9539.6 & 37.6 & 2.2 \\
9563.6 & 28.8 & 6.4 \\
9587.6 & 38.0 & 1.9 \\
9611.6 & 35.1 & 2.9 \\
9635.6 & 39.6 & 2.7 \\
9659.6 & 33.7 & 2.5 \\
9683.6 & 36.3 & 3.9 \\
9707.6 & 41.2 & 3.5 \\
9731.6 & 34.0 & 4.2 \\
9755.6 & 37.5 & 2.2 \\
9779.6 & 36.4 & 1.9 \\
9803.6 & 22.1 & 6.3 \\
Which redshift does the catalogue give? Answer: 0.40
